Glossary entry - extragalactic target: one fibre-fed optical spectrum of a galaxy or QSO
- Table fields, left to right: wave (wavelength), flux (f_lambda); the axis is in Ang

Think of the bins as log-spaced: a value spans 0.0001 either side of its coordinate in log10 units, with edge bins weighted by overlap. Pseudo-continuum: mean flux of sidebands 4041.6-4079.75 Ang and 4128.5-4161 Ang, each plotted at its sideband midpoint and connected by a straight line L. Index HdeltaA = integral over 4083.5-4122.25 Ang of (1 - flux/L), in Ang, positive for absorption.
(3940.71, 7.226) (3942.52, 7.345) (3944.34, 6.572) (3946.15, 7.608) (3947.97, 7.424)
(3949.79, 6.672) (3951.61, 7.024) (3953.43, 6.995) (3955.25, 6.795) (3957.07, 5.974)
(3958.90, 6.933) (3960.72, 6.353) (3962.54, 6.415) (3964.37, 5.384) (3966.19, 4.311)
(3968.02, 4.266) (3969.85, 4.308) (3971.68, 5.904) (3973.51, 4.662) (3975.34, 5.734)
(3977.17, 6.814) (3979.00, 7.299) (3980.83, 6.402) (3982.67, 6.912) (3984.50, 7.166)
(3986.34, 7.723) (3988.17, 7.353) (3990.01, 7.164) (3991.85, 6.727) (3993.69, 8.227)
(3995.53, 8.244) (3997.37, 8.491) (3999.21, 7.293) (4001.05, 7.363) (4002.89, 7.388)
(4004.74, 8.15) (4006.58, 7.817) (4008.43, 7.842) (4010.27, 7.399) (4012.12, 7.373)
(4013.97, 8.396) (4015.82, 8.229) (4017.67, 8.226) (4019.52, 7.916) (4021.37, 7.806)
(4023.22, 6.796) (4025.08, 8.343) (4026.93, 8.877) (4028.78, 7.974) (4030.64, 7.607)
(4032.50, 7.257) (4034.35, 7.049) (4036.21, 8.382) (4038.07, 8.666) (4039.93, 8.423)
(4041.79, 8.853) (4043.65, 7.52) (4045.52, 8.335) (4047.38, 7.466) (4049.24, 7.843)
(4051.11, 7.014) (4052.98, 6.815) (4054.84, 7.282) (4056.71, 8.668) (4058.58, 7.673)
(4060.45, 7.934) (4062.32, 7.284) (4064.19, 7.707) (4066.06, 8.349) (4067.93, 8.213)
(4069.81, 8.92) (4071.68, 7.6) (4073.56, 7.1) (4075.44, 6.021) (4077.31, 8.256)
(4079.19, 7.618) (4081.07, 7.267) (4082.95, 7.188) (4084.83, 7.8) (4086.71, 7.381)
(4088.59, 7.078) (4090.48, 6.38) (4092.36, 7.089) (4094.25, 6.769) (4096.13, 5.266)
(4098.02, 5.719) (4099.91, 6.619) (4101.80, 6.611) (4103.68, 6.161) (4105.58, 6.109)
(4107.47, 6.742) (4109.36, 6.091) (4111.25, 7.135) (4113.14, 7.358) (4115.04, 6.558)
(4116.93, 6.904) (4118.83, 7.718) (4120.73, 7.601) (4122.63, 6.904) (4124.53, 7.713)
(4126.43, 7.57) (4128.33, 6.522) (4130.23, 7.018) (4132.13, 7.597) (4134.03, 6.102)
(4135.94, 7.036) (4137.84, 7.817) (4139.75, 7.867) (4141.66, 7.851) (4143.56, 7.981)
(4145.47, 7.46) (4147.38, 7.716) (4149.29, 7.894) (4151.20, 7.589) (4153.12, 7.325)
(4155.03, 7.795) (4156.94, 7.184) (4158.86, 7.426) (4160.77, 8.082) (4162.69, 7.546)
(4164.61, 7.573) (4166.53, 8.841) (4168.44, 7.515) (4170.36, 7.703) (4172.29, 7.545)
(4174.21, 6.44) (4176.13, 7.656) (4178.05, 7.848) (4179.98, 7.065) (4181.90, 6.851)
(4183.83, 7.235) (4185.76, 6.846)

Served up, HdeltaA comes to 4.26 Ang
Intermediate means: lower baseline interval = 7.72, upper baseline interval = 7.48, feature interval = 6.76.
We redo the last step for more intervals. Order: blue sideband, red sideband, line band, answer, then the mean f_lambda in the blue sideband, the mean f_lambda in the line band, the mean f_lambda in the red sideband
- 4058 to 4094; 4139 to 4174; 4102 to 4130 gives 2.5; 7.5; 6.93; 7.69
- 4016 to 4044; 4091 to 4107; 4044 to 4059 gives -0.3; 8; 7.63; 6.31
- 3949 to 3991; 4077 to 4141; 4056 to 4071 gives -2.9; 6.29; 8.08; 6.98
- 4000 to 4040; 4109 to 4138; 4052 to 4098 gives 0.6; 7.86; 7.37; 7.11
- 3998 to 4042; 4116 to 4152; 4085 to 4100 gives 2.0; 7.88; 6.6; 7.41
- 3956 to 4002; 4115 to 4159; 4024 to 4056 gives -4.6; 6.54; 7.86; 7.4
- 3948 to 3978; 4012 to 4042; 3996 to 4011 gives -1.0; 5.95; 7.74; 8.01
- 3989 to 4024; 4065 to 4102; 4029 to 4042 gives -0.8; 7.73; 7.98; 7.17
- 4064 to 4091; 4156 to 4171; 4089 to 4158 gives 5.4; 7.54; 7.05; 7.74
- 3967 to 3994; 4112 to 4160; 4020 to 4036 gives -2.5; 6.4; 7.75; 7.38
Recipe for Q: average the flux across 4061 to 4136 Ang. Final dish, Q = 7.08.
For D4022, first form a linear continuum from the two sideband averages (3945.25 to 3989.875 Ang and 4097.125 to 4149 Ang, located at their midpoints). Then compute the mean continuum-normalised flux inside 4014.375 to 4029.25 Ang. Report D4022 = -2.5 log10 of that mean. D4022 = -0.21 mag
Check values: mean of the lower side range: 6.36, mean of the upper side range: 7.07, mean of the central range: 8.04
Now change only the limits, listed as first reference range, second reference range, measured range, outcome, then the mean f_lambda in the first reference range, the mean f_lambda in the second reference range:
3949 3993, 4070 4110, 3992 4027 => -0.21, 6.31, 6.85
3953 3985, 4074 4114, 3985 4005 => -0.23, 6.01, 6.8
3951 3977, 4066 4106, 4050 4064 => -0.12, 5.8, 7.05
